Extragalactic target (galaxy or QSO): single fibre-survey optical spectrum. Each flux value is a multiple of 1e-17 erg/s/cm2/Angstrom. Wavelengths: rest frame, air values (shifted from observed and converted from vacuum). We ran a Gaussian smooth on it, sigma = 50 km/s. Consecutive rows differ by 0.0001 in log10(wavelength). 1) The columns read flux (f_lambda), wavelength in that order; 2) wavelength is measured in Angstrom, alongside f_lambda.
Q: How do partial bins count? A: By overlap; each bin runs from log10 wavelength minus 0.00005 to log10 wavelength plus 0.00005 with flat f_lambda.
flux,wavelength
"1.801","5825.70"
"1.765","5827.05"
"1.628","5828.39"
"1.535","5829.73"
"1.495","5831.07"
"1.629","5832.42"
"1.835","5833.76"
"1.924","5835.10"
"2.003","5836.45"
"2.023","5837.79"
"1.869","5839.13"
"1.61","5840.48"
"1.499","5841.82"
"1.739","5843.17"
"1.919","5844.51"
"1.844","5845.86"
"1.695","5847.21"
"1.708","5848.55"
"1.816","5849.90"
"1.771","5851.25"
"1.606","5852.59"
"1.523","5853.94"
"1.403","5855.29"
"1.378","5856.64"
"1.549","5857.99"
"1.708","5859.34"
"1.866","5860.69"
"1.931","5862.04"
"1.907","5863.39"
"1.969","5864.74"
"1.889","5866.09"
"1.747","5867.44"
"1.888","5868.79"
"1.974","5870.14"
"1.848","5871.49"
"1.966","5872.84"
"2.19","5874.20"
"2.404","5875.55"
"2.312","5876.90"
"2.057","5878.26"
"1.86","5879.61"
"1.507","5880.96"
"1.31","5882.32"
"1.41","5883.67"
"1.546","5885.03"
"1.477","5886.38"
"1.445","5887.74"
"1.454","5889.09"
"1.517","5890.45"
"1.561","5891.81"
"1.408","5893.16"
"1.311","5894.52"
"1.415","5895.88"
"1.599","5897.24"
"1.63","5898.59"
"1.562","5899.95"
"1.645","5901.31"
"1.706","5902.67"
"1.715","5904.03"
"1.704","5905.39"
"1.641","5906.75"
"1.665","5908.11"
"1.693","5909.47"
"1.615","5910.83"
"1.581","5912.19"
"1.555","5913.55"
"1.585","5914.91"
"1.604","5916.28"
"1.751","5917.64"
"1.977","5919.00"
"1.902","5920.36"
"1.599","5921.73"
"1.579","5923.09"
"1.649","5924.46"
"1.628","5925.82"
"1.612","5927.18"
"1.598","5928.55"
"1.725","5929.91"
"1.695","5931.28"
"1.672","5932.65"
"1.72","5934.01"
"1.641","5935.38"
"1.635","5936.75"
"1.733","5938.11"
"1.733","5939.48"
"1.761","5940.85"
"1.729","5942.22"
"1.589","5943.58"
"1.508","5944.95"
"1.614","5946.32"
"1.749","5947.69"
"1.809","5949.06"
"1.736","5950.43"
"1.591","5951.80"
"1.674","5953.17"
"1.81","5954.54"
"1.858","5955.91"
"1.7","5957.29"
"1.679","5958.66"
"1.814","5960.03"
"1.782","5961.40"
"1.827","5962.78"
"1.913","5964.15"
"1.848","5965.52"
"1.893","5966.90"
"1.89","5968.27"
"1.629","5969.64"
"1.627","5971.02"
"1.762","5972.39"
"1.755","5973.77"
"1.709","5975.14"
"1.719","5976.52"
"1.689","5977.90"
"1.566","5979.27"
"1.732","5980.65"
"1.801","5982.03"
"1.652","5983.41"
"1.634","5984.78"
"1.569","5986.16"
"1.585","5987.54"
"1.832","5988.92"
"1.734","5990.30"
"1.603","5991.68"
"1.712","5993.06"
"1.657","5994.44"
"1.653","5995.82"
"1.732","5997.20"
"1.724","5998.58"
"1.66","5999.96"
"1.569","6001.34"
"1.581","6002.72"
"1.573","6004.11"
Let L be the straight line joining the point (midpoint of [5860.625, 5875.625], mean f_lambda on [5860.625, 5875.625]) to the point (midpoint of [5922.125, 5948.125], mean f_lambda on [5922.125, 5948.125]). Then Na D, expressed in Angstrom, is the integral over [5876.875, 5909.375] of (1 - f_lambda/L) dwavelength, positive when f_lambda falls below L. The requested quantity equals 4.46 Angstrom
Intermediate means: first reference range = 1.95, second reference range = 1.66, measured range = 1.59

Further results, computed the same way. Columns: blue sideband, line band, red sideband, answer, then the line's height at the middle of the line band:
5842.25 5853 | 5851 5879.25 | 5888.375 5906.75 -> -2.8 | 1.69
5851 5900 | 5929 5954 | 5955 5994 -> 0.5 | 1.72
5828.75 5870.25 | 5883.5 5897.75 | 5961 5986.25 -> 2.3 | 1.74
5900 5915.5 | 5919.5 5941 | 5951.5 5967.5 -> 0.3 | 1.71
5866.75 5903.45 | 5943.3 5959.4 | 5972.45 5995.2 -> -0.1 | 1.69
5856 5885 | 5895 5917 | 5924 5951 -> 1.7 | 1.75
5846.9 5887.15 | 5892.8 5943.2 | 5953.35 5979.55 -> 3.4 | 1.77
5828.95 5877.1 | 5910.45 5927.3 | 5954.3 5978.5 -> 1.1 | 1.78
